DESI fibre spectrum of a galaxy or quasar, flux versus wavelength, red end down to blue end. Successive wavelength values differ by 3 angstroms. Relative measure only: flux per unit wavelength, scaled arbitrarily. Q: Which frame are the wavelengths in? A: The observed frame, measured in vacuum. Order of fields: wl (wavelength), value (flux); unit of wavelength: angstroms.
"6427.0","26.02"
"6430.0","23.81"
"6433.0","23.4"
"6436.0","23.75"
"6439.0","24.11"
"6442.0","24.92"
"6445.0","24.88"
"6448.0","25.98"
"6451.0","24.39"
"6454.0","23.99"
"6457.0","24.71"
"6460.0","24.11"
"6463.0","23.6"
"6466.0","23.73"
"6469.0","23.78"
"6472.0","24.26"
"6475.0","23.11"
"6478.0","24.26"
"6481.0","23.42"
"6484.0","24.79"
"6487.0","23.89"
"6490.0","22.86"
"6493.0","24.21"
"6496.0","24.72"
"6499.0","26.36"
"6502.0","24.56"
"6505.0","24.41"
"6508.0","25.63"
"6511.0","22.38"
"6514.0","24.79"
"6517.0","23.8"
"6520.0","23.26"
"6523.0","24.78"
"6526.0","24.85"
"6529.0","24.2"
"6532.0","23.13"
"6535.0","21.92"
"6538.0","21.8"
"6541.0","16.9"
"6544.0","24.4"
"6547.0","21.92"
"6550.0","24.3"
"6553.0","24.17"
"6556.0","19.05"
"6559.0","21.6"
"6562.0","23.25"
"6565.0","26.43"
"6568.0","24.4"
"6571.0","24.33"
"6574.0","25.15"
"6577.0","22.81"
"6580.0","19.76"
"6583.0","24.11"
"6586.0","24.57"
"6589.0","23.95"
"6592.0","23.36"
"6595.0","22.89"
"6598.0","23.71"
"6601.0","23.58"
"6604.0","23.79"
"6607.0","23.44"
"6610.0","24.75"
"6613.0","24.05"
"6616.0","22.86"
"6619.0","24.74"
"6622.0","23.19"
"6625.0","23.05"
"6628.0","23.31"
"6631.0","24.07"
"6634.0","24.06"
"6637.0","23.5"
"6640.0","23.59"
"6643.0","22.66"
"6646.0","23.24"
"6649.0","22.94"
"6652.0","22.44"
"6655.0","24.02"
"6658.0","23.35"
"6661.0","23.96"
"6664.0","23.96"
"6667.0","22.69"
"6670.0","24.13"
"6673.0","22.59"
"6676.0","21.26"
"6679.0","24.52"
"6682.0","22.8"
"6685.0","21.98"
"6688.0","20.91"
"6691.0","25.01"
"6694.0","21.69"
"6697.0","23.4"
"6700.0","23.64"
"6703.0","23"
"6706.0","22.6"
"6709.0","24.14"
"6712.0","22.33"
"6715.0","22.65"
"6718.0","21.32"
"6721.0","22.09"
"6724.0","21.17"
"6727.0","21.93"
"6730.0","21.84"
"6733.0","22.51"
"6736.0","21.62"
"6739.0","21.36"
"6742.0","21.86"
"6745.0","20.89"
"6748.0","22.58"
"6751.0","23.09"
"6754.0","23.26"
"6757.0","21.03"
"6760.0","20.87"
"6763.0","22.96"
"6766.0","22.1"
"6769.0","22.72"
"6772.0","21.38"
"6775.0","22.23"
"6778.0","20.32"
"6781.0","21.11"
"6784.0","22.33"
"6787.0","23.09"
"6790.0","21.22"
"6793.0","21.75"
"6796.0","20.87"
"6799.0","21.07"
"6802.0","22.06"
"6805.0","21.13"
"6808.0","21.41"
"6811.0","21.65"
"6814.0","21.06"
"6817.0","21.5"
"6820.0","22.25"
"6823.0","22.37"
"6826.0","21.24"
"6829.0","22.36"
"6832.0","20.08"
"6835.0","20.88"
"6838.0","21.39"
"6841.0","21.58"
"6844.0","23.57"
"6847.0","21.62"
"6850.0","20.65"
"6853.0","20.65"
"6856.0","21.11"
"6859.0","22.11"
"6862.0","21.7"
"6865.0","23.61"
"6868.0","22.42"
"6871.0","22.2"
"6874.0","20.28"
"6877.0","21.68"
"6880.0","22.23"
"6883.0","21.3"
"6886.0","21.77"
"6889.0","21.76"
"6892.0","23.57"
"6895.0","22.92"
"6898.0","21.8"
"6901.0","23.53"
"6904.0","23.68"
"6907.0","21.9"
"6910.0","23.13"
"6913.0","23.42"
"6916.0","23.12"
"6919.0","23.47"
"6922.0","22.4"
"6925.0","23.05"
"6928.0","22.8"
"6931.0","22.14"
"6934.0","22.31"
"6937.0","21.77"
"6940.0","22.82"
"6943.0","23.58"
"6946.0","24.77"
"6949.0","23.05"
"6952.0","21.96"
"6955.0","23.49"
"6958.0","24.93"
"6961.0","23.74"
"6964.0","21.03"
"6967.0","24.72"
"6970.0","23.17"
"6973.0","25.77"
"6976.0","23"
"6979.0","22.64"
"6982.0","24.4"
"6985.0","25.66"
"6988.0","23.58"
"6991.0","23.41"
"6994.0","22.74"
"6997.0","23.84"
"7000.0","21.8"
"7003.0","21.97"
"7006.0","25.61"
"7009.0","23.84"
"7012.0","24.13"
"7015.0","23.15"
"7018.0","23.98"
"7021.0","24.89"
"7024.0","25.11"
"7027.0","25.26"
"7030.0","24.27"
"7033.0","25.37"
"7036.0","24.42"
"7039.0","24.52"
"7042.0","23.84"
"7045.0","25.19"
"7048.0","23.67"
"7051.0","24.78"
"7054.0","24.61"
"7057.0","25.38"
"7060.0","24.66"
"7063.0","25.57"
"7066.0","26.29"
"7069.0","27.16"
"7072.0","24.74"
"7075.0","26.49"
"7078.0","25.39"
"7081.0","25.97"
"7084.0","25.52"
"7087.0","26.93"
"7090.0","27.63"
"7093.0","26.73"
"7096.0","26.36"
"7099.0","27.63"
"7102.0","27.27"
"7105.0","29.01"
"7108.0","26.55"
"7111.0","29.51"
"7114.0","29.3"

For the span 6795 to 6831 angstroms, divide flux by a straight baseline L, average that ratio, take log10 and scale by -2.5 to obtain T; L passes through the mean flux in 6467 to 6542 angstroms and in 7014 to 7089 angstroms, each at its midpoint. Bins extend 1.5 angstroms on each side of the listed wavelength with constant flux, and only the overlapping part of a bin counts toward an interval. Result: 0.139 mag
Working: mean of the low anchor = 23.7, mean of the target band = 21.6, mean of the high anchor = 25.1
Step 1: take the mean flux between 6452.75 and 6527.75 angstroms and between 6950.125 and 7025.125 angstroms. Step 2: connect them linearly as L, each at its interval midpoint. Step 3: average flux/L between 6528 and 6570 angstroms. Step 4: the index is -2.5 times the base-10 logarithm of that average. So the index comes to 0.07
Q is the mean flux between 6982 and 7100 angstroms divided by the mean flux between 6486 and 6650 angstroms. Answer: 1.06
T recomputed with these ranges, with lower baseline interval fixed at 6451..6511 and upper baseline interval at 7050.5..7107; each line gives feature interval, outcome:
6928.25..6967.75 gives 0.122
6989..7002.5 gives 0.136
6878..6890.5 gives 0.175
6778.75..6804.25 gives 0.168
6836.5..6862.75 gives 0.179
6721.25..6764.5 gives 0.146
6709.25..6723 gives 0.126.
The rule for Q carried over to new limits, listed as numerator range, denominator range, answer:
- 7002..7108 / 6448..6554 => 1.07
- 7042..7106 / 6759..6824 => 1.20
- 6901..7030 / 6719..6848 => 1.08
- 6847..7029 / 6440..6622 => 0.97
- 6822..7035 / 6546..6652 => 0.98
